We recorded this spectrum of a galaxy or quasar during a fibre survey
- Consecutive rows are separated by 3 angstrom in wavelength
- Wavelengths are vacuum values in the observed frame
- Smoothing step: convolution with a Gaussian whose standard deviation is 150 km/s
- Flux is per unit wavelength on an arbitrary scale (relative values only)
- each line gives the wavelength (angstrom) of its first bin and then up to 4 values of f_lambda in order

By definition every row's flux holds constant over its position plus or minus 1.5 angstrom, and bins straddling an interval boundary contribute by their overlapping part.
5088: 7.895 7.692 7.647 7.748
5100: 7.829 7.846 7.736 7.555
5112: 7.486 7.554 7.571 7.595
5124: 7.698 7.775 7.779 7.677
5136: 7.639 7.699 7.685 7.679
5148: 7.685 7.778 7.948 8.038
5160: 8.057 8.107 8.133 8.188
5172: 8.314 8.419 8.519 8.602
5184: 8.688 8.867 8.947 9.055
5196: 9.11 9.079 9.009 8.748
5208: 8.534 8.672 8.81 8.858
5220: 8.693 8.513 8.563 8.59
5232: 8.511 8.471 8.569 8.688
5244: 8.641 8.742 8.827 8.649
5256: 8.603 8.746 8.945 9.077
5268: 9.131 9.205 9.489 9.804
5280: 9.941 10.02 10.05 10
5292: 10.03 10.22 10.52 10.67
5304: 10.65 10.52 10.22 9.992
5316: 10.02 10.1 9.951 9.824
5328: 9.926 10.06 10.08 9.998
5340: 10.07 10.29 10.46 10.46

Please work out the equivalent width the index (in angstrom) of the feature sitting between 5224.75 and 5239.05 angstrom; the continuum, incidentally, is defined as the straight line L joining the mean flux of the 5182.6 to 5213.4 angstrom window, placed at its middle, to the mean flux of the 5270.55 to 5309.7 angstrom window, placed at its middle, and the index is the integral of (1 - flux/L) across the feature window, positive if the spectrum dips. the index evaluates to 1.2 angstrom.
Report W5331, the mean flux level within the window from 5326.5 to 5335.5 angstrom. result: 10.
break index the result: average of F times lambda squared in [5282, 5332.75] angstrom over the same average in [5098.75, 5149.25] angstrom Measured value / 1.42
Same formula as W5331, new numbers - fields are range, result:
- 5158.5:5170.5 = 8.12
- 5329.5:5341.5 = 10.1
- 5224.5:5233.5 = 8.55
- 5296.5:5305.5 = 10.6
